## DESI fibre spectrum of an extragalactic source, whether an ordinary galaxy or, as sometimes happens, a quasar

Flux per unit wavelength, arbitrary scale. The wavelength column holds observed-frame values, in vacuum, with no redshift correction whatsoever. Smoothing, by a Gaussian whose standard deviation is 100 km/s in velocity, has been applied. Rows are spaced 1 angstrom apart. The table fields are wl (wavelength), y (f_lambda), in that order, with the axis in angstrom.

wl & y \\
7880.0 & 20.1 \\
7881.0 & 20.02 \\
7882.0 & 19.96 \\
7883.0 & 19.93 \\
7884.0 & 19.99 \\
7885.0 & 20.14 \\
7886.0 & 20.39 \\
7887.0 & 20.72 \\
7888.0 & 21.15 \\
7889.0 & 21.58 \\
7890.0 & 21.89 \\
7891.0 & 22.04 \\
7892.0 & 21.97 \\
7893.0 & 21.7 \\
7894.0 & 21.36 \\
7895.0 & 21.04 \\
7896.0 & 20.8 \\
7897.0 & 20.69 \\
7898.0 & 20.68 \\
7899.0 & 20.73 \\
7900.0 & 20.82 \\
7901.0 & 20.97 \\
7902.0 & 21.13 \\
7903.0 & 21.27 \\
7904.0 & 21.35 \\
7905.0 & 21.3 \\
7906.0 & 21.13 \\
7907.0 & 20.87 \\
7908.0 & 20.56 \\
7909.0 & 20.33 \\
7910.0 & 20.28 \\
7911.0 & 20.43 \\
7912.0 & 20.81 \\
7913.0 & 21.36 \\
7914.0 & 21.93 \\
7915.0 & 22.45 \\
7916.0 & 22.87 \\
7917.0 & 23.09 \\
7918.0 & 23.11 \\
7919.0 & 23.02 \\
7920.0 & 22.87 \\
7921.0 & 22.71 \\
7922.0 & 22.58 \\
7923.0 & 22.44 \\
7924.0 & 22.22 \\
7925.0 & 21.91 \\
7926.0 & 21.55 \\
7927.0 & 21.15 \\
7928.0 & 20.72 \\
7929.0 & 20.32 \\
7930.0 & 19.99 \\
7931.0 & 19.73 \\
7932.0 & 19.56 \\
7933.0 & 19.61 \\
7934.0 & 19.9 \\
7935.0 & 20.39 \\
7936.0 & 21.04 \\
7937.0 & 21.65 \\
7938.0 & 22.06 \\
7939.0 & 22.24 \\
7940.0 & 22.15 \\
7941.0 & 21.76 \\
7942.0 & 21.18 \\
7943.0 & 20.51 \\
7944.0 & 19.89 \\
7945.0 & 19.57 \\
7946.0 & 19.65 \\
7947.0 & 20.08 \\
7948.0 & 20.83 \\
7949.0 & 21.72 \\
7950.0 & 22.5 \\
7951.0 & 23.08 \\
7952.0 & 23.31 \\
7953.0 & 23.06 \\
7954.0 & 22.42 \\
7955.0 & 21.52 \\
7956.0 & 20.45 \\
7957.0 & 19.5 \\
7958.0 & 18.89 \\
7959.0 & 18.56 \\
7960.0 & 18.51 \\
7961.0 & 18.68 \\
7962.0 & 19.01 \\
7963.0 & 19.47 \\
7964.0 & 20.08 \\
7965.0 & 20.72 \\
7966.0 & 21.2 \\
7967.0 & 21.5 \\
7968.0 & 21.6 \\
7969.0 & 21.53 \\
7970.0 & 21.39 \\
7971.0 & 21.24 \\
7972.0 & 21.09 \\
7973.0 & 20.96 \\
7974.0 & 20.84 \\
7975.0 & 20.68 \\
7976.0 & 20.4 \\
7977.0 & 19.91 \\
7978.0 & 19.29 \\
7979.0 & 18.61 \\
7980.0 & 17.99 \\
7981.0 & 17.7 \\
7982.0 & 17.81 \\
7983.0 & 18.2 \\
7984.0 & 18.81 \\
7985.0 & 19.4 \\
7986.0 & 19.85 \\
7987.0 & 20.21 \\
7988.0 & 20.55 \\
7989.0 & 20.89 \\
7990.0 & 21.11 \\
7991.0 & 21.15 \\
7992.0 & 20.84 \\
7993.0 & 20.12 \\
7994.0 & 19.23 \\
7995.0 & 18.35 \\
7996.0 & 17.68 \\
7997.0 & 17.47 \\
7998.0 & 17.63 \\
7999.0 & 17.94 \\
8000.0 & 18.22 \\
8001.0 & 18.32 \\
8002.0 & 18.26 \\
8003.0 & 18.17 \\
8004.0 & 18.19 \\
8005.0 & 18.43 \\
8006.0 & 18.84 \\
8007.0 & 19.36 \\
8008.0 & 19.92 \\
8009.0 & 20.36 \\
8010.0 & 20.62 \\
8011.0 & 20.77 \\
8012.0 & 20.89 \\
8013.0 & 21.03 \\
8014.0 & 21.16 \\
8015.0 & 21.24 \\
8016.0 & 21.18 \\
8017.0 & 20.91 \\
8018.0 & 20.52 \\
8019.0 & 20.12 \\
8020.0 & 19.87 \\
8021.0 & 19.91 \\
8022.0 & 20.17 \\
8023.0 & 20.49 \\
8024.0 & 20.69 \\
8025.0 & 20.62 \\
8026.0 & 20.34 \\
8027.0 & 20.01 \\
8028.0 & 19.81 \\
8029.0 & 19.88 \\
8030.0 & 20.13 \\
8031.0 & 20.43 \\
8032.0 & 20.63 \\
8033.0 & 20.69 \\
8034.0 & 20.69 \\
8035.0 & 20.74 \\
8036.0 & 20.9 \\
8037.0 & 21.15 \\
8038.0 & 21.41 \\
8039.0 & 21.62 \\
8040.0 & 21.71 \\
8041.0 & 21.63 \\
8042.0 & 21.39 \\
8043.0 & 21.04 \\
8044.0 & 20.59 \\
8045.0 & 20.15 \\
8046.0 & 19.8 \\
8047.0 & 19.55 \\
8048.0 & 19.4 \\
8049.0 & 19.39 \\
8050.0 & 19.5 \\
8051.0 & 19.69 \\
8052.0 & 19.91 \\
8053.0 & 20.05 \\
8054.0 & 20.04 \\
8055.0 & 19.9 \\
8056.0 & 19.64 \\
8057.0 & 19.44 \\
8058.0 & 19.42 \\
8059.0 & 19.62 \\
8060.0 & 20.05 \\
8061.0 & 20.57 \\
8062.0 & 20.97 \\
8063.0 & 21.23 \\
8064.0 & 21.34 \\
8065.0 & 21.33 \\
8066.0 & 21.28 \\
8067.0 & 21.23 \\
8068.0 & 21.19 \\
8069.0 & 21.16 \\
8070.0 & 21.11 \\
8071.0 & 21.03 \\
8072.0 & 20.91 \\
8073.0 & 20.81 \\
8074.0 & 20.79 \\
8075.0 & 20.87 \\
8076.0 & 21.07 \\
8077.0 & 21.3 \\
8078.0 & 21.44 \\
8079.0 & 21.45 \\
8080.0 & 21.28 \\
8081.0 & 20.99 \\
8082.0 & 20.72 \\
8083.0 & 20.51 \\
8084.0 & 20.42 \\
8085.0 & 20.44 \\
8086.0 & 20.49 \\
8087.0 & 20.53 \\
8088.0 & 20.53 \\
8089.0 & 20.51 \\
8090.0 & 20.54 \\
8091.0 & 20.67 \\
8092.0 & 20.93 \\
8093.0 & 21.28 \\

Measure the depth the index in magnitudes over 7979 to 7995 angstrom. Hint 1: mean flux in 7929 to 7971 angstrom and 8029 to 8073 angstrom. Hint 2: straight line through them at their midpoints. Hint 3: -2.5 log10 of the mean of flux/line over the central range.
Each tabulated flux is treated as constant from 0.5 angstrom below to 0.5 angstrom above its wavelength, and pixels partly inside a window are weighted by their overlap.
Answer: 0.06 mag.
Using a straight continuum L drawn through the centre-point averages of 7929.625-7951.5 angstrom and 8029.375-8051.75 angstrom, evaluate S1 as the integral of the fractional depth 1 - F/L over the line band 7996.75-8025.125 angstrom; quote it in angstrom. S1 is 1.3 angstrom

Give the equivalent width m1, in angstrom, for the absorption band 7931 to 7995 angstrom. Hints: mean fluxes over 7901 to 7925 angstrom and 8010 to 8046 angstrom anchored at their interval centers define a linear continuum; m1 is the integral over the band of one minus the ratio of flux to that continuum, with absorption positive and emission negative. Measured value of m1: 2.6 angstrom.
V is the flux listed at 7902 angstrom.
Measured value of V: 21.13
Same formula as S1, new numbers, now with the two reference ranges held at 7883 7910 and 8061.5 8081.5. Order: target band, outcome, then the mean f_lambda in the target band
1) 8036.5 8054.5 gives 0.6 angstrom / 20.4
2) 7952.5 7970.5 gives 0.5 angstrom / 20.4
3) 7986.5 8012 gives 2.1 angstrom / 19.3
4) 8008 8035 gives 0.8 angstrom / 20.5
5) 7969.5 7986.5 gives 1.1 angstrom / 19.7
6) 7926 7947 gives 0.4 angstrom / 20.7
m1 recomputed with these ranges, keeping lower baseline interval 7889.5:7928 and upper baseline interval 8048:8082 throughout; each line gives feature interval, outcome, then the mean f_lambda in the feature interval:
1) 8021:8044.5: 0.1 angstrom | 20.7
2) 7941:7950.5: 0.3 angstrom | 20.7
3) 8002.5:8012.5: 0.7 angstrom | 19.6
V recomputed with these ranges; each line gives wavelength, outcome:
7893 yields 21.7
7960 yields 18.51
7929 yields 20.32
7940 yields 22.15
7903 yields 21.27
